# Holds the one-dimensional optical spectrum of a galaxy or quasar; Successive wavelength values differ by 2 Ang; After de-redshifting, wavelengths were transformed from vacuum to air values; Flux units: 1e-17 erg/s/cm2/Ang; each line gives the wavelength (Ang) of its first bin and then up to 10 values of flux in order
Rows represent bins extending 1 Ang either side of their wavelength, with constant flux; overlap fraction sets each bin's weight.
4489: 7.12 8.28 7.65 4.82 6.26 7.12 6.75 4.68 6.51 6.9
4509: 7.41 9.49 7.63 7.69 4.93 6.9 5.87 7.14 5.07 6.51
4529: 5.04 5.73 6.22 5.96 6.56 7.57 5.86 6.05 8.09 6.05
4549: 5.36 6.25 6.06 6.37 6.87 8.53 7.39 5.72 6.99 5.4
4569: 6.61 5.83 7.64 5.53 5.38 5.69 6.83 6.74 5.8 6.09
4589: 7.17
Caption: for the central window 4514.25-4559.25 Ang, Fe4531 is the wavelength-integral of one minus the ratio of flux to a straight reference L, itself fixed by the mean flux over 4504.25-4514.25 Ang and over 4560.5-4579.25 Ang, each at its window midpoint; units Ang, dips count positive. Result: 4.0 Ang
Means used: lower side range 7.62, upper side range 6.21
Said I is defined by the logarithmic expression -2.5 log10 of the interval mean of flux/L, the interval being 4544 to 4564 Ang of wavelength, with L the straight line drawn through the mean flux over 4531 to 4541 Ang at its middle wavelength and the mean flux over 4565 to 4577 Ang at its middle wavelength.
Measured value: -0.06 mag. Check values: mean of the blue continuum 6.42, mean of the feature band 6.67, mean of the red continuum 6.2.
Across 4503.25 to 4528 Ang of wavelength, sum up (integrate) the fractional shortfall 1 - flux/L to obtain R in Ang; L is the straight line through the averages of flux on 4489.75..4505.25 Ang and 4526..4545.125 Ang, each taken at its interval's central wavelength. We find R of -1.4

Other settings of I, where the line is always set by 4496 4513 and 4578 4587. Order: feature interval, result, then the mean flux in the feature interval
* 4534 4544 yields 0.038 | 6.4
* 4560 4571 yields 0.005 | 6.37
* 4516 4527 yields 0.128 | 6.03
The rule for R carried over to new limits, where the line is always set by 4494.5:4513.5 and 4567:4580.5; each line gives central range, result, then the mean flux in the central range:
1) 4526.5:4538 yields 0.92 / 5.98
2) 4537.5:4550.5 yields -0.21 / 6.49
